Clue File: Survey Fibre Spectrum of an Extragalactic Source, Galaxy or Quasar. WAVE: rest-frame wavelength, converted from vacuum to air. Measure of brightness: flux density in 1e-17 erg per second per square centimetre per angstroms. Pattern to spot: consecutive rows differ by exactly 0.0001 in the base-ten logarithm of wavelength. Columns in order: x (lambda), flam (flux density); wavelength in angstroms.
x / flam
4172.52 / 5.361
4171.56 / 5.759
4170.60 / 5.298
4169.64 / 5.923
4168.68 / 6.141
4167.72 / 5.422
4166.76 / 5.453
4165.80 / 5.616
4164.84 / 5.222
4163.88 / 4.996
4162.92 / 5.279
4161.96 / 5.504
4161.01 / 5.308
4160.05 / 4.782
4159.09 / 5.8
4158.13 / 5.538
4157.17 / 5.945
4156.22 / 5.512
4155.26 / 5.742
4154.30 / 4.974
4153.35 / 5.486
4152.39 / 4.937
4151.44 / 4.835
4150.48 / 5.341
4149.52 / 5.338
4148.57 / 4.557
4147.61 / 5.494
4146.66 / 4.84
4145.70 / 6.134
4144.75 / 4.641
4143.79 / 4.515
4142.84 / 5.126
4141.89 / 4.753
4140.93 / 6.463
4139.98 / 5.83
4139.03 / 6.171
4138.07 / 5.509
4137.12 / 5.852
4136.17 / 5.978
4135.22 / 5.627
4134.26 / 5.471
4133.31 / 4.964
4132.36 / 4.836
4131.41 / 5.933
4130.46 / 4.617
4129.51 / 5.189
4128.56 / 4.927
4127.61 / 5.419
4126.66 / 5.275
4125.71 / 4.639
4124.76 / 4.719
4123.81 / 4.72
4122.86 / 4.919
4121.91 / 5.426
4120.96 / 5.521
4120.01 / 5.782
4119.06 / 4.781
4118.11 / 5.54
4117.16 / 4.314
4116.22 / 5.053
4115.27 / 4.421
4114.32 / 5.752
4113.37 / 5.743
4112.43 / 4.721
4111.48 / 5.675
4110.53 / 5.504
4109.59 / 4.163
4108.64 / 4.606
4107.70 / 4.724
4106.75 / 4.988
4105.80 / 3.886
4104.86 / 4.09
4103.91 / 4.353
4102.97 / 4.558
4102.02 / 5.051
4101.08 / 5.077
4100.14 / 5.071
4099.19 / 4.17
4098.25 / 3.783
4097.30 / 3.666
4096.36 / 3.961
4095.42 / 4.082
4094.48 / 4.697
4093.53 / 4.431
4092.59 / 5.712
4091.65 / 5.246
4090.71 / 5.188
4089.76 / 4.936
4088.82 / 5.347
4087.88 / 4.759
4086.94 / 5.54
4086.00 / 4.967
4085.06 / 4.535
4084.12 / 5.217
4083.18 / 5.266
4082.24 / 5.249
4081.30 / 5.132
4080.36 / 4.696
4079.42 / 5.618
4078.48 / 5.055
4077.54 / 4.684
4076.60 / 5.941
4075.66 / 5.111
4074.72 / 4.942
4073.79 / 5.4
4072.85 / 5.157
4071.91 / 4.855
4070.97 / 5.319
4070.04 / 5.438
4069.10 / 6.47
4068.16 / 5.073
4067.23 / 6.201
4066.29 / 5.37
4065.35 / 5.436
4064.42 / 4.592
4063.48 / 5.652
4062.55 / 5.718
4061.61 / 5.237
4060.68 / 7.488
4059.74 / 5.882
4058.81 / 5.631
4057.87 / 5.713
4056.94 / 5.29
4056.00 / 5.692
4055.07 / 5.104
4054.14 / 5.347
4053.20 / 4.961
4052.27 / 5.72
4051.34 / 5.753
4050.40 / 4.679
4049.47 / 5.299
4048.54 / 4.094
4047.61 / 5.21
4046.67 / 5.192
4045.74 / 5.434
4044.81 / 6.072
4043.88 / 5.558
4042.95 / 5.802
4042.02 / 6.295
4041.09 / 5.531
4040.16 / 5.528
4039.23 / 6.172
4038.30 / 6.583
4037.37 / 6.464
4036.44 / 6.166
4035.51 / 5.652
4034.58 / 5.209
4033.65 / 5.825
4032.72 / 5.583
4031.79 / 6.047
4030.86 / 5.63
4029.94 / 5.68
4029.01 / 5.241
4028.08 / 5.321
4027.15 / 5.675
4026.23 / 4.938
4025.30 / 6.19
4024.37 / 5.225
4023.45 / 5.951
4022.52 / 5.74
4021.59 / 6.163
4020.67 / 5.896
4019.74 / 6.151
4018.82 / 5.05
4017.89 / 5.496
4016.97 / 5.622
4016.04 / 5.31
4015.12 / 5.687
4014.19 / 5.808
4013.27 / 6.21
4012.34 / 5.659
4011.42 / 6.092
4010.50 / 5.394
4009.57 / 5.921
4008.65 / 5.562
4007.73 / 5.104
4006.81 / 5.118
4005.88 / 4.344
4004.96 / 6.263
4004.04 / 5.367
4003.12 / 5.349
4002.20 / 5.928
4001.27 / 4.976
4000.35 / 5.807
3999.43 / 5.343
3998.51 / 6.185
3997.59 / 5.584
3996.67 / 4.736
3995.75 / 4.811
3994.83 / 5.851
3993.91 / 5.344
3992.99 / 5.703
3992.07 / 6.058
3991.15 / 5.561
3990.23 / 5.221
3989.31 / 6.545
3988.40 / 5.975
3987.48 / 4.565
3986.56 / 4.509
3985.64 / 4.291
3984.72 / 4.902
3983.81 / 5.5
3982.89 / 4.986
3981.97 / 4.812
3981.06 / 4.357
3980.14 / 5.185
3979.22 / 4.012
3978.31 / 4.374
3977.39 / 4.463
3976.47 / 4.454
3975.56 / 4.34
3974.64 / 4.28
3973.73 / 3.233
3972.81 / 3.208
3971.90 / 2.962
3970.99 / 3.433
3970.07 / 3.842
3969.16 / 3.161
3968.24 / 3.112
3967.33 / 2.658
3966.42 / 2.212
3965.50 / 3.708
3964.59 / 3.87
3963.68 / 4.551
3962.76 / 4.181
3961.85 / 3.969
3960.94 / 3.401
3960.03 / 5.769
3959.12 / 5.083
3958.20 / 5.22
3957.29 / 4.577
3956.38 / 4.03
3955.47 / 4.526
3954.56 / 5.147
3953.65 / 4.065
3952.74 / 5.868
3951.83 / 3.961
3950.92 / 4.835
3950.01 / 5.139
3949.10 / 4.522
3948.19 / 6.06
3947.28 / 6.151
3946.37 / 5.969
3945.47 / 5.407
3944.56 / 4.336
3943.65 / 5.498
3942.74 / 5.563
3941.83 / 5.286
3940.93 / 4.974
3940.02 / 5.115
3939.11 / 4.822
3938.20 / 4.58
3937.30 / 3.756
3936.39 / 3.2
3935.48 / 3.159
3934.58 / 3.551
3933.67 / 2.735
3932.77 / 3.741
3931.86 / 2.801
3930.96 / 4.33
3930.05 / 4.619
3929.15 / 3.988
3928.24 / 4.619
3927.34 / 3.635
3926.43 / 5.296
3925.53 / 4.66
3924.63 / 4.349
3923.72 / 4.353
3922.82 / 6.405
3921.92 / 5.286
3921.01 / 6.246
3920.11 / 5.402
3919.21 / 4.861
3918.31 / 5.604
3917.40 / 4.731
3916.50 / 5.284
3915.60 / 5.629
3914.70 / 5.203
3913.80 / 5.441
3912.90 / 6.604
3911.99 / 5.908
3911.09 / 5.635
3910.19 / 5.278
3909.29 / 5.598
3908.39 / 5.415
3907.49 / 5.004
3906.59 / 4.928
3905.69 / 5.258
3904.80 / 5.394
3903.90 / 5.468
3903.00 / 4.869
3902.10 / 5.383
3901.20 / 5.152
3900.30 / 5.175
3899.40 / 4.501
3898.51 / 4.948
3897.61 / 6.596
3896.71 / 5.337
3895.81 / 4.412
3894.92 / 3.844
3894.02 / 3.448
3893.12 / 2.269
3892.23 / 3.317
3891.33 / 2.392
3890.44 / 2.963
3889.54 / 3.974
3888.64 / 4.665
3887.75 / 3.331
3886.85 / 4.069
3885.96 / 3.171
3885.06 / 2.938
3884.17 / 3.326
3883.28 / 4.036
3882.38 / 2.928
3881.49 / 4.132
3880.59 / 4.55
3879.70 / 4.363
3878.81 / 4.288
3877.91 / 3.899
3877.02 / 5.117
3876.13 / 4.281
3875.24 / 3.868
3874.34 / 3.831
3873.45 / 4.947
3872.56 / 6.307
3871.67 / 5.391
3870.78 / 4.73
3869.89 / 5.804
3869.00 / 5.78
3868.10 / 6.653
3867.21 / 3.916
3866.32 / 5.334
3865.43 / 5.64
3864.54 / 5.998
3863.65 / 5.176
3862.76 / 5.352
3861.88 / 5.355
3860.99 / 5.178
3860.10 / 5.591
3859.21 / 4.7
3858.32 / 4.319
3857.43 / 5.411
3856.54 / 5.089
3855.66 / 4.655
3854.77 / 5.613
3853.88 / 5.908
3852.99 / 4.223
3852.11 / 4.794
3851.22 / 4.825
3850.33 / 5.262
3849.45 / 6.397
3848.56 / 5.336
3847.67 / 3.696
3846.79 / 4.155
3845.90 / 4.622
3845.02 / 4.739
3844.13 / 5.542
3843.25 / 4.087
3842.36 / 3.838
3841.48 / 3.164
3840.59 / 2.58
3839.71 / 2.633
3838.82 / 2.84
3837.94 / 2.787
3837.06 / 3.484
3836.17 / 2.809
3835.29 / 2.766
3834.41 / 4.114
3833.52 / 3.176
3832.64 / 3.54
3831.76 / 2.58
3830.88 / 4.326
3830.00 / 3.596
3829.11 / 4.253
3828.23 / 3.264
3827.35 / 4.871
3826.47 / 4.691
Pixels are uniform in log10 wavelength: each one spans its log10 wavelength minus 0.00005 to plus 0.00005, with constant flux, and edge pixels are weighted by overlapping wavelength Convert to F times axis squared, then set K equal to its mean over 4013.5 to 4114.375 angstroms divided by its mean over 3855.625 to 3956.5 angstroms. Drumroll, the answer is 1.21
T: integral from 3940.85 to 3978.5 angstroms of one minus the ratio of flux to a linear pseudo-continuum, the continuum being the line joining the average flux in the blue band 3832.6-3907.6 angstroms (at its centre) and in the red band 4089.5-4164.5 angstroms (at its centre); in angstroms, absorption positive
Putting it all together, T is 2.2 angstroms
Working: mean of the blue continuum 4.47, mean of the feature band 4.41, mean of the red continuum 5.08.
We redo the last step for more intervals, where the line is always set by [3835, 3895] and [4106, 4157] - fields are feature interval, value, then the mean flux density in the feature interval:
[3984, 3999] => -1.9 angstroms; 5.37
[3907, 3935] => -2.3 angstroms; 4.91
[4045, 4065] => -1.8 angstroms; 5.42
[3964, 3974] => 3.1 angstroms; 3.24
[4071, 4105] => 1.2 angstroms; 4.89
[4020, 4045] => -4.5 angstroms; 5.78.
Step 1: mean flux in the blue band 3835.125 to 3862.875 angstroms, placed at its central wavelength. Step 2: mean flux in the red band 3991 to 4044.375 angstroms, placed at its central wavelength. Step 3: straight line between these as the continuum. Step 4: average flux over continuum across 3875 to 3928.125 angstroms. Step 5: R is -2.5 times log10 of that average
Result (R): 0.04 mag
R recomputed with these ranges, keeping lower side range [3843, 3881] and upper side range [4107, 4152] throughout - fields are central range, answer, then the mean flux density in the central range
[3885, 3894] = 0.45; 3.33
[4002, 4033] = -0.10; 5.61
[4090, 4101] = 0.13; 4.57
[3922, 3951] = 0.10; 4.62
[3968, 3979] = 0.33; 3.76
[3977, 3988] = 0.09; 4.67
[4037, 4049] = -0.11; 5.68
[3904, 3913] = -0.09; 5.46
